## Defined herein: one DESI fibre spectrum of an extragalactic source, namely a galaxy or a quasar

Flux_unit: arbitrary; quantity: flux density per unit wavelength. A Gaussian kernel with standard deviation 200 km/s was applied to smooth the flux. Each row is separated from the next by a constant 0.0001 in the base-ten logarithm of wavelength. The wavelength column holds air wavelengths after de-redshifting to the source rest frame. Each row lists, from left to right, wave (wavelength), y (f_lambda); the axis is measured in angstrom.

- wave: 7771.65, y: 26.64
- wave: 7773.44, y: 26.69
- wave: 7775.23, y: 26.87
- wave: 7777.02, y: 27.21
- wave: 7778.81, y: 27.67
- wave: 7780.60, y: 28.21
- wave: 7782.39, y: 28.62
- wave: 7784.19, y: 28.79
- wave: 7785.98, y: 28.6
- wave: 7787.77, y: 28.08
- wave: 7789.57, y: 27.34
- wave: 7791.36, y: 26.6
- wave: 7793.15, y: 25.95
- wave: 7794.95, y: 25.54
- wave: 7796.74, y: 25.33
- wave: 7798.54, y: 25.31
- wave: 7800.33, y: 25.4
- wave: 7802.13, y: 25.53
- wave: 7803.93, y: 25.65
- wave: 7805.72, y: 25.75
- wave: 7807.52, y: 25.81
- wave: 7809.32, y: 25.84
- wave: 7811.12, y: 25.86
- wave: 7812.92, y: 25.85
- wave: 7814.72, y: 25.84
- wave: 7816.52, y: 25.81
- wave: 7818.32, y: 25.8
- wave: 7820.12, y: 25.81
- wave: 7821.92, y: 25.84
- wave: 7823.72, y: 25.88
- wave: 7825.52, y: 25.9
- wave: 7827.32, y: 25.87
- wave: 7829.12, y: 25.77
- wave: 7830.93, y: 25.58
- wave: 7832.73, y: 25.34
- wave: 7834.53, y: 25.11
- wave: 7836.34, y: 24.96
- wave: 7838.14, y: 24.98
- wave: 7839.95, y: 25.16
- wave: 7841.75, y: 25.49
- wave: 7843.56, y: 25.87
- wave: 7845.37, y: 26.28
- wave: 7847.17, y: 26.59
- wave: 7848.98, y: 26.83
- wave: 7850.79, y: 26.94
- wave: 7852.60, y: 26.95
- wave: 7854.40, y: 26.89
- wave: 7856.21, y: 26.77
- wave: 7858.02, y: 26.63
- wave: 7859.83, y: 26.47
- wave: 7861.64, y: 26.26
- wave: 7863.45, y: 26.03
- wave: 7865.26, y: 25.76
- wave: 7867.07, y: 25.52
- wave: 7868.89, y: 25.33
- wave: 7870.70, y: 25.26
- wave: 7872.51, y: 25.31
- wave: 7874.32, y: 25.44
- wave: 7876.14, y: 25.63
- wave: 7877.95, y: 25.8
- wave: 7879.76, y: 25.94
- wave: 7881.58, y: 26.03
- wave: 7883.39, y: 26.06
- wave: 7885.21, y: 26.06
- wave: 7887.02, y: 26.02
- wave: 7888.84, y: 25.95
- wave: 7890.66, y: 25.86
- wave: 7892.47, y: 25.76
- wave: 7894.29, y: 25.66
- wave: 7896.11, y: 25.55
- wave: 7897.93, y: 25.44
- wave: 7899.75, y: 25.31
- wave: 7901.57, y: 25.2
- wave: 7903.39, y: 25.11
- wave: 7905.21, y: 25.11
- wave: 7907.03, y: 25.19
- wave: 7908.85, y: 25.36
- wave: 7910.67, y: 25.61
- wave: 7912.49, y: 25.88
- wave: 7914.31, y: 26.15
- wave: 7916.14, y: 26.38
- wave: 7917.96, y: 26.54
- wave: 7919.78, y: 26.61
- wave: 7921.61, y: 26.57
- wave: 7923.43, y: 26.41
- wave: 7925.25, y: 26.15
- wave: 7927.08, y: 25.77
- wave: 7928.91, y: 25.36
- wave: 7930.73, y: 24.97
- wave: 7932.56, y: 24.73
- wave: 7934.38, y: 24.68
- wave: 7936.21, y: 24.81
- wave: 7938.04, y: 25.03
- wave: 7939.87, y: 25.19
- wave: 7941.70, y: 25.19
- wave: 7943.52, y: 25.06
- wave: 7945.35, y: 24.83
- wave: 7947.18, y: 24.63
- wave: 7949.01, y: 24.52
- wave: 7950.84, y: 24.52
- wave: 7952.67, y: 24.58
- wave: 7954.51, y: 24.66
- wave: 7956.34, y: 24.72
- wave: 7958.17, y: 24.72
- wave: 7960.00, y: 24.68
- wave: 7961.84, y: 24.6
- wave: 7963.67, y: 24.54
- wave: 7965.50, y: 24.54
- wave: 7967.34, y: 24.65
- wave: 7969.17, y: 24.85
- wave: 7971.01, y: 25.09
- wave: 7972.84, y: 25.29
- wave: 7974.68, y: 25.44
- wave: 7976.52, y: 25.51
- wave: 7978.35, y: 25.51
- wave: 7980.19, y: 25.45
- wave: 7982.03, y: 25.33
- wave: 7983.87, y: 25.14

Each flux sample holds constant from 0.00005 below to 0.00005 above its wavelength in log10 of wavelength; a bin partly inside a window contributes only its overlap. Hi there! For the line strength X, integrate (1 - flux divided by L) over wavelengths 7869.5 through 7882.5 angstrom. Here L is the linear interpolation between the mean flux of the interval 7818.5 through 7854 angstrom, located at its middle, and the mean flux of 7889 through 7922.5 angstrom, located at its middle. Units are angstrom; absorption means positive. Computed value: 0.1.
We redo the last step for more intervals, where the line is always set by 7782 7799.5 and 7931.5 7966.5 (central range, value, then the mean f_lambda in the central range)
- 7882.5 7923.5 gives -0.7 angstrom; 25.8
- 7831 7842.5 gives 0.5 angstrom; 25.2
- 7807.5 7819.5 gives 0.4 angstrom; 25.8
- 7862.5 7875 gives 0.2 angstrom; 25.5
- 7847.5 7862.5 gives -0.4 angstrom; 26.7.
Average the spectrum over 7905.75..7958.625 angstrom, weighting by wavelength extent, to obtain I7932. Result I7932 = 25.3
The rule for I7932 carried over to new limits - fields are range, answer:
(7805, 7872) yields 25.9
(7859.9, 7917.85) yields 25.7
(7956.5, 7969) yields 24.7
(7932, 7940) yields 24.9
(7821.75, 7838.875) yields 25.5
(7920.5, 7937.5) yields 25.5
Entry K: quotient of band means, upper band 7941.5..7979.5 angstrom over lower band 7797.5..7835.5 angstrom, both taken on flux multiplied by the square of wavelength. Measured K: 1.0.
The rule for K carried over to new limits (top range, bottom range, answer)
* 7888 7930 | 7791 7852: 1.02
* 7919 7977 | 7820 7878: 0.99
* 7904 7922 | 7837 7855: 1.01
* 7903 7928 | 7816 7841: 1.04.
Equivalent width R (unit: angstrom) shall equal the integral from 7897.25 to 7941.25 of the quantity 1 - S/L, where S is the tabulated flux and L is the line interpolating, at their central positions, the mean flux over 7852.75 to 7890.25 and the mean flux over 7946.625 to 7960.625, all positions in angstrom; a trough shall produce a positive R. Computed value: -0.6 angstrom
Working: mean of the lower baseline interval 26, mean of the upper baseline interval 24.6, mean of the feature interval 25.6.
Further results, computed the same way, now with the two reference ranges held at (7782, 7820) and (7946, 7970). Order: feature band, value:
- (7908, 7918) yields -0.33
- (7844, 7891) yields -0.93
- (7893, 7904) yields -0.06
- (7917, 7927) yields -0.55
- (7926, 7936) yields -0.07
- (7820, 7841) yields 0.39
